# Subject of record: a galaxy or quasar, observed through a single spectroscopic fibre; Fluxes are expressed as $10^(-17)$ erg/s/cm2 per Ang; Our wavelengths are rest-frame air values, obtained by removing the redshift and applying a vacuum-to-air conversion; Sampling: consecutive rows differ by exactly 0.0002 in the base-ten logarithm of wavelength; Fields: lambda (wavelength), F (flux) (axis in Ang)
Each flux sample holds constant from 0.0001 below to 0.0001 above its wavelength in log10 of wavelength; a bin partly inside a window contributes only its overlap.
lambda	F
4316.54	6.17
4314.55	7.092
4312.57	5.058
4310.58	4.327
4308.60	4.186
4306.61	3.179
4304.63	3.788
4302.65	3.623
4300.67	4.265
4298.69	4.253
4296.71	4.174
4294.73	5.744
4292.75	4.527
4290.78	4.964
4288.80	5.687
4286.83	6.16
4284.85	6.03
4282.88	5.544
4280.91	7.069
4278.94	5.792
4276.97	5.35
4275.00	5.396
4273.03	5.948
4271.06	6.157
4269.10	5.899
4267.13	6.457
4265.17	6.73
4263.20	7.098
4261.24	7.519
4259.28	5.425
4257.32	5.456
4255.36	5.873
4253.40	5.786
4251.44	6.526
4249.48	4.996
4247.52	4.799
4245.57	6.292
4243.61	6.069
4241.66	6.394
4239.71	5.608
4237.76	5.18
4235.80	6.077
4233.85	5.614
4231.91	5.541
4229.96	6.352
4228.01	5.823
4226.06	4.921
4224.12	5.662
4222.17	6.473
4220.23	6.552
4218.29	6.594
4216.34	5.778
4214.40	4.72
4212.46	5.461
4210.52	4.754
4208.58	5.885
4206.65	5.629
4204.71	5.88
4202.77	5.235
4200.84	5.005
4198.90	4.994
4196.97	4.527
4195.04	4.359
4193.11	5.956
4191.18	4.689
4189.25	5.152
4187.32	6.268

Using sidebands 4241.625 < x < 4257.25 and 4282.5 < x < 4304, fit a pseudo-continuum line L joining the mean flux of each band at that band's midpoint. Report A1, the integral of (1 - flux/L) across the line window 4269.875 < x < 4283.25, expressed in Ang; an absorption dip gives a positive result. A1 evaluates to -1.6 Ang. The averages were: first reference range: 5.78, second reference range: 4.96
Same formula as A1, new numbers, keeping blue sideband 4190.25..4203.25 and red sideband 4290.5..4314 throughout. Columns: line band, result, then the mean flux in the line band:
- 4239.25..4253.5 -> -3.4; 5.82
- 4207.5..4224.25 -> -3.2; 5.77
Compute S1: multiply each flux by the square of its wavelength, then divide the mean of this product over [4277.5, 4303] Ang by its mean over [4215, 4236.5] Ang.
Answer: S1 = 0.91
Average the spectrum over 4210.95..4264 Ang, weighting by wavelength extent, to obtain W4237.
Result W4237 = 5.86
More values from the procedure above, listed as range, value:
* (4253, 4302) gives 5.72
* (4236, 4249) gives 5.72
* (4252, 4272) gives 6.25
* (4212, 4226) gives 5.84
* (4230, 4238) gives 5.73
